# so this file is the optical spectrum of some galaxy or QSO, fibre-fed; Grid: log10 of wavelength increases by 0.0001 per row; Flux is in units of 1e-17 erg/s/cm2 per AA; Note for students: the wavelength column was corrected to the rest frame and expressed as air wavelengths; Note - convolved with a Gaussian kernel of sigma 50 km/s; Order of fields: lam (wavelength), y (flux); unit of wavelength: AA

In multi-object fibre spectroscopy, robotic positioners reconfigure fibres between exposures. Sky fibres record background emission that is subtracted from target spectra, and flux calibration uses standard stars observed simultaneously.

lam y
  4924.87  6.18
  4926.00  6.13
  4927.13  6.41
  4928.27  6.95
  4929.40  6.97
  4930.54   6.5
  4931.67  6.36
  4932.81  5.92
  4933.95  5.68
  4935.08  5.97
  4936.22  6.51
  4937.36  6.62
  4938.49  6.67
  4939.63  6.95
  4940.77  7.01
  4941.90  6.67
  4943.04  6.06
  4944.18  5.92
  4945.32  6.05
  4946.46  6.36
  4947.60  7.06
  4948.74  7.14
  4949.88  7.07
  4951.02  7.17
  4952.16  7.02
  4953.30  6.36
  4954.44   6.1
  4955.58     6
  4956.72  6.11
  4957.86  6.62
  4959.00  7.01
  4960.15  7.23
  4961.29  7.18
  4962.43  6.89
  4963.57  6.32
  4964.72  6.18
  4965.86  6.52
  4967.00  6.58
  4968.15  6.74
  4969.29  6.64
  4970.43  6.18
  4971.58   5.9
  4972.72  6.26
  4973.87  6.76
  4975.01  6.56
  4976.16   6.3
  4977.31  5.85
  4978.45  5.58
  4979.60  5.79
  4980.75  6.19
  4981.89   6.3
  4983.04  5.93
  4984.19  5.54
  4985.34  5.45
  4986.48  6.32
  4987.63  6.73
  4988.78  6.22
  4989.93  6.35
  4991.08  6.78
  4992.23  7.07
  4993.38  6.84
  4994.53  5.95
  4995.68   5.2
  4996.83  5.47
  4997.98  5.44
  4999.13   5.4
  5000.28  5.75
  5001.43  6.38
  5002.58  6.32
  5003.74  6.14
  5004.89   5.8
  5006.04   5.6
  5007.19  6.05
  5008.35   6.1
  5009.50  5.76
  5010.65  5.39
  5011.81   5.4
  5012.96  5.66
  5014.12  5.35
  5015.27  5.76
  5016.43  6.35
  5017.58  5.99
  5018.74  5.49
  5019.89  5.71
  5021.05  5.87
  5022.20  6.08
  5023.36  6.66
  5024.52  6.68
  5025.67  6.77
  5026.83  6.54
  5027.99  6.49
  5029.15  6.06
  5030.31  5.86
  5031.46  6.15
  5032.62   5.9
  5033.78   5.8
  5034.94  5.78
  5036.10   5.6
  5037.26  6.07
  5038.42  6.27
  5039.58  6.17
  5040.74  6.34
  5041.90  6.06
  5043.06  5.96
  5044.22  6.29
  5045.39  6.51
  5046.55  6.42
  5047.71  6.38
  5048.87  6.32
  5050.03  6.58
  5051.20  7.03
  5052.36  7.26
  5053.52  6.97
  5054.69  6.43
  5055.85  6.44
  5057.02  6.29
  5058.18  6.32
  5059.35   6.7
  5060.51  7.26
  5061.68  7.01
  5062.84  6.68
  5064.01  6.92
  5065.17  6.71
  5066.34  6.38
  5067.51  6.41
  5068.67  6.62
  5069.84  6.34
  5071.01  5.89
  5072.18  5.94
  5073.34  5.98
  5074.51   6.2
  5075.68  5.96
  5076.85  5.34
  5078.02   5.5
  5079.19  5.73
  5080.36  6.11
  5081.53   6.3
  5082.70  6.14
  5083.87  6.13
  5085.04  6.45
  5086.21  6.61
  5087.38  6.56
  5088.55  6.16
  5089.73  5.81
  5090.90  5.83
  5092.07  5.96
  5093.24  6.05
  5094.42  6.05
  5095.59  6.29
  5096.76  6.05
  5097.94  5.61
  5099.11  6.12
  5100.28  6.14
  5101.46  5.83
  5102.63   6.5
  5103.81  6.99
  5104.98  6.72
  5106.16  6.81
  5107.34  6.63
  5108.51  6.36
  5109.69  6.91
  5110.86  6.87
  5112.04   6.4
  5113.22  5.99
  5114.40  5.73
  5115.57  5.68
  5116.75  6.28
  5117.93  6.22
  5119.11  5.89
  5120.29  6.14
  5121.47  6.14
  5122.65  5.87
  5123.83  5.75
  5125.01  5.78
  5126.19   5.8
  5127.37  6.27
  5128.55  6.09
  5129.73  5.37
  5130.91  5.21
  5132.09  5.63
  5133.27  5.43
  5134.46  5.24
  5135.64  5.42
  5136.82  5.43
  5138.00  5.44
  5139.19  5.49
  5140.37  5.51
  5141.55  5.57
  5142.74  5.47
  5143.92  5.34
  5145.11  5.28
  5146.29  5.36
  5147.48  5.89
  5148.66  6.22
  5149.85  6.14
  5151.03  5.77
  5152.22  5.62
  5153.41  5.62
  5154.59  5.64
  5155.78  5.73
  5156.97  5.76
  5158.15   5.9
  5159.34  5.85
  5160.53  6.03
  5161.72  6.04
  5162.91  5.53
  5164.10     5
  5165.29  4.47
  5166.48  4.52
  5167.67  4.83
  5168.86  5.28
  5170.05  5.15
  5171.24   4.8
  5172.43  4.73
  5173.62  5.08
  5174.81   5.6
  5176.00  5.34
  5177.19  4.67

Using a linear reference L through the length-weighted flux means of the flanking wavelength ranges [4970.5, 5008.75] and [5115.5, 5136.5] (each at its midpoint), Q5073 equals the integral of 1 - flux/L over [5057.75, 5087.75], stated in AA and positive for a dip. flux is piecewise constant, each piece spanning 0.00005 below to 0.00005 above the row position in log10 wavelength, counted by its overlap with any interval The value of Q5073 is -2.1 AA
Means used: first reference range 6.07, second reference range 5.79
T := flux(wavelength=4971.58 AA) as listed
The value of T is 5.9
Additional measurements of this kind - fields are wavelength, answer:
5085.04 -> 6.45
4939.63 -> 6.95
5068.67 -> 6.62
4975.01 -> 6.56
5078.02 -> 5.5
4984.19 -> 5.54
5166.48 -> 4.52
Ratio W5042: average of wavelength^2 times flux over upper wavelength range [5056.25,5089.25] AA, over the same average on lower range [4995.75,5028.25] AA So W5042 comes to 1.1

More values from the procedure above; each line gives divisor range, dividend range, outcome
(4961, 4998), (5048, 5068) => 1.10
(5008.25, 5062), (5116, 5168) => 0.95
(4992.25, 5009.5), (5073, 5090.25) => 1.06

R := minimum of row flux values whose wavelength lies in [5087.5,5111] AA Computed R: 5.61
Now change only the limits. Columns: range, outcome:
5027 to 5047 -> 5.6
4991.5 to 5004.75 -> 5.2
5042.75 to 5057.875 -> 5.96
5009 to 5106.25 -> 5.34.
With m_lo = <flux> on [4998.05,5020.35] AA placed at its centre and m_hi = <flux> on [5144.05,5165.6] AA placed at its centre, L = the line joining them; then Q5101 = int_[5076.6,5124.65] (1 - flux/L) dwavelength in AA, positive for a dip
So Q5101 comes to -3.8 AA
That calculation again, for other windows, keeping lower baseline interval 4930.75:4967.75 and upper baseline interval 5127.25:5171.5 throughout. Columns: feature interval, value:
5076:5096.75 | -0.8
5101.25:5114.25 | -1.9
